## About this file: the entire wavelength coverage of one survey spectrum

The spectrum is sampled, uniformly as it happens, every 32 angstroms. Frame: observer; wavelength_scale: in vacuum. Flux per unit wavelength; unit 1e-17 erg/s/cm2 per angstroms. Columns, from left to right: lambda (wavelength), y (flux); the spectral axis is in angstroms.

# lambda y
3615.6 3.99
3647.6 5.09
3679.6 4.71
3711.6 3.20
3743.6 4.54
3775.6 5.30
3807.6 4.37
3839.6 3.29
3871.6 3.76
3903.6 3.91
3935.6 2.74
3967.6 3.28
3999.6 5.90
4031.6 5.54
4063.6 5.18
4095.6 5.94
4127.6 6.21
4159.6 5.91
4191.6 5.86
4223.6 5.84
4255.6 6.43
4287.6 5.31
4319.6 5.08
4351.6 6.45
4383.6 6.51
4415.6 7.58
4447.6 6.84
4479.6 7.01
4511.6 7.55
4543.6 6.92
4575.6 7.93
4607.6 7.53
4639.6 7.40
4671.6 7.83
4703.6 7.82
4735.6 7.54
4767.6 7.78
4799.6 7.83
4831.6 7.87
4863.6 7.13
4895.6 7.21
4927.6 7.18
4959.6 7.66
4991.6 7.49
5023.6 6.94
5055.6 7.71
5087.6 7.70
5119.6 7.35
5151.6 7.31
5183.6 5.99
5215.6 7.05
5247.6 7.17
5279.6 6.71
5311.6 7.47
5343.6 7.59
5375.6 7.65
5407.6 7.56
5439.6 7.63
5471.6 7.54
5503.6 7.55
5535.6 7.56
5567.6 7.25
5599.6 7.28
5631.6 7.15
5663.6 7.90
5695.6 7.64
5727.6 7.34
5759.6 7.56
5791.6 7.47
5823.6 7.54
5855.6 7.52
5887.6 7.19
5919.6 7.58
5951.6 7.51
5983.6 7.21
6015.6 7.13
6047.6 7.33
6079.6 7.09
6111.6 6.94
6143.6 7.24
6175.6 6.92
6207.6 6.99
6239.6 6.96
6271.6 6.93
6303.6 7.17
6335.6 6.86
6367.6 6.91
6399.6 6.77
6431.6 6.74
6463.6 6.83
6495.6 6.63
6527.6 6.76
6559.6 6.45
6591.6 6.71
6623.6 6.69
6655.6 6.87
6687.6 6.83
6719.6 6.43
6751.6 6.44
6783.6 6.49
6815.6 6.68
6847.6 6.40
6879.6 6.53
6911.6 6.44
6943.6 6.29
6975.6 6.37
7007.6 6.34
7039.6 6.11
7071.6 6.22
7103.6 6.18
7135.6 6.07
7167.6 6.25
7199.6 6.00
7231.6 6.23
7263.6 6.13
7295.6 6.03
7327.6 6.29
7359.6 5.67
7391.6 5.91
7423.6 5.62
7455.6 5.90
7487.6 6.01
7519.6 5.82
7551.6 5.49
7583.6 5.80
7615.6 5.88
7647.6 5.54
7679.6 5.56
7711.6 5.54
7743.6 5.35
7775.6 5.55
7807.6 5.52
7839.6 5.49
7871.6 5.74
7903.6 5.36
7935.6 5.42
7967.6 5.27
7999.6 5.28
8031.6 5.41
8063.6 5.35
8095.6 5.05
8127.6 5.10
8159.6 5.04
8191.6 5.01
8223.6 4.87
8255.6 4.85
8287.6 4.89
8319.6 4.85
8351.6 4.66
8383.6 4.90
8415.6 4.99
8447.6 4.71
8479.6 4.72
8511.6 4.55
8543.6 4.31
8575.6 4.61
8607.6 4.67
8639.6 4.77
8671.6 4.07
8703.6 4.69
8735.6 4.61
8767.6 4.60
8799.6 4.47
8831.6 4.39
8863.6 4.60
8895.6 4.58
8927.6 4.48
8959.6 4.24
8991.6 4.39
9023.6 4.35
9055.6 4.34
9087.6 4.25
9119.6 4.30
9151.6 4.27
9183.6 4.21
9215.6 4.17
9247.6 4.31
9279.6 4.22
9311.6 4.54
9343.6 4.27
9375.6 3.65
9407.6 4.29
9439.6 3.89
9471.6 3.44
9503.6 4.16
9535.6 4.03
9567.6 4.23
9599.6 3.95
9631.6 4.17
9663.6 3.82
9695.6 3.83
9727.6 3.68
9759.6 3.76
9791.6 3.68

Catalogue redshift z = 0.000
